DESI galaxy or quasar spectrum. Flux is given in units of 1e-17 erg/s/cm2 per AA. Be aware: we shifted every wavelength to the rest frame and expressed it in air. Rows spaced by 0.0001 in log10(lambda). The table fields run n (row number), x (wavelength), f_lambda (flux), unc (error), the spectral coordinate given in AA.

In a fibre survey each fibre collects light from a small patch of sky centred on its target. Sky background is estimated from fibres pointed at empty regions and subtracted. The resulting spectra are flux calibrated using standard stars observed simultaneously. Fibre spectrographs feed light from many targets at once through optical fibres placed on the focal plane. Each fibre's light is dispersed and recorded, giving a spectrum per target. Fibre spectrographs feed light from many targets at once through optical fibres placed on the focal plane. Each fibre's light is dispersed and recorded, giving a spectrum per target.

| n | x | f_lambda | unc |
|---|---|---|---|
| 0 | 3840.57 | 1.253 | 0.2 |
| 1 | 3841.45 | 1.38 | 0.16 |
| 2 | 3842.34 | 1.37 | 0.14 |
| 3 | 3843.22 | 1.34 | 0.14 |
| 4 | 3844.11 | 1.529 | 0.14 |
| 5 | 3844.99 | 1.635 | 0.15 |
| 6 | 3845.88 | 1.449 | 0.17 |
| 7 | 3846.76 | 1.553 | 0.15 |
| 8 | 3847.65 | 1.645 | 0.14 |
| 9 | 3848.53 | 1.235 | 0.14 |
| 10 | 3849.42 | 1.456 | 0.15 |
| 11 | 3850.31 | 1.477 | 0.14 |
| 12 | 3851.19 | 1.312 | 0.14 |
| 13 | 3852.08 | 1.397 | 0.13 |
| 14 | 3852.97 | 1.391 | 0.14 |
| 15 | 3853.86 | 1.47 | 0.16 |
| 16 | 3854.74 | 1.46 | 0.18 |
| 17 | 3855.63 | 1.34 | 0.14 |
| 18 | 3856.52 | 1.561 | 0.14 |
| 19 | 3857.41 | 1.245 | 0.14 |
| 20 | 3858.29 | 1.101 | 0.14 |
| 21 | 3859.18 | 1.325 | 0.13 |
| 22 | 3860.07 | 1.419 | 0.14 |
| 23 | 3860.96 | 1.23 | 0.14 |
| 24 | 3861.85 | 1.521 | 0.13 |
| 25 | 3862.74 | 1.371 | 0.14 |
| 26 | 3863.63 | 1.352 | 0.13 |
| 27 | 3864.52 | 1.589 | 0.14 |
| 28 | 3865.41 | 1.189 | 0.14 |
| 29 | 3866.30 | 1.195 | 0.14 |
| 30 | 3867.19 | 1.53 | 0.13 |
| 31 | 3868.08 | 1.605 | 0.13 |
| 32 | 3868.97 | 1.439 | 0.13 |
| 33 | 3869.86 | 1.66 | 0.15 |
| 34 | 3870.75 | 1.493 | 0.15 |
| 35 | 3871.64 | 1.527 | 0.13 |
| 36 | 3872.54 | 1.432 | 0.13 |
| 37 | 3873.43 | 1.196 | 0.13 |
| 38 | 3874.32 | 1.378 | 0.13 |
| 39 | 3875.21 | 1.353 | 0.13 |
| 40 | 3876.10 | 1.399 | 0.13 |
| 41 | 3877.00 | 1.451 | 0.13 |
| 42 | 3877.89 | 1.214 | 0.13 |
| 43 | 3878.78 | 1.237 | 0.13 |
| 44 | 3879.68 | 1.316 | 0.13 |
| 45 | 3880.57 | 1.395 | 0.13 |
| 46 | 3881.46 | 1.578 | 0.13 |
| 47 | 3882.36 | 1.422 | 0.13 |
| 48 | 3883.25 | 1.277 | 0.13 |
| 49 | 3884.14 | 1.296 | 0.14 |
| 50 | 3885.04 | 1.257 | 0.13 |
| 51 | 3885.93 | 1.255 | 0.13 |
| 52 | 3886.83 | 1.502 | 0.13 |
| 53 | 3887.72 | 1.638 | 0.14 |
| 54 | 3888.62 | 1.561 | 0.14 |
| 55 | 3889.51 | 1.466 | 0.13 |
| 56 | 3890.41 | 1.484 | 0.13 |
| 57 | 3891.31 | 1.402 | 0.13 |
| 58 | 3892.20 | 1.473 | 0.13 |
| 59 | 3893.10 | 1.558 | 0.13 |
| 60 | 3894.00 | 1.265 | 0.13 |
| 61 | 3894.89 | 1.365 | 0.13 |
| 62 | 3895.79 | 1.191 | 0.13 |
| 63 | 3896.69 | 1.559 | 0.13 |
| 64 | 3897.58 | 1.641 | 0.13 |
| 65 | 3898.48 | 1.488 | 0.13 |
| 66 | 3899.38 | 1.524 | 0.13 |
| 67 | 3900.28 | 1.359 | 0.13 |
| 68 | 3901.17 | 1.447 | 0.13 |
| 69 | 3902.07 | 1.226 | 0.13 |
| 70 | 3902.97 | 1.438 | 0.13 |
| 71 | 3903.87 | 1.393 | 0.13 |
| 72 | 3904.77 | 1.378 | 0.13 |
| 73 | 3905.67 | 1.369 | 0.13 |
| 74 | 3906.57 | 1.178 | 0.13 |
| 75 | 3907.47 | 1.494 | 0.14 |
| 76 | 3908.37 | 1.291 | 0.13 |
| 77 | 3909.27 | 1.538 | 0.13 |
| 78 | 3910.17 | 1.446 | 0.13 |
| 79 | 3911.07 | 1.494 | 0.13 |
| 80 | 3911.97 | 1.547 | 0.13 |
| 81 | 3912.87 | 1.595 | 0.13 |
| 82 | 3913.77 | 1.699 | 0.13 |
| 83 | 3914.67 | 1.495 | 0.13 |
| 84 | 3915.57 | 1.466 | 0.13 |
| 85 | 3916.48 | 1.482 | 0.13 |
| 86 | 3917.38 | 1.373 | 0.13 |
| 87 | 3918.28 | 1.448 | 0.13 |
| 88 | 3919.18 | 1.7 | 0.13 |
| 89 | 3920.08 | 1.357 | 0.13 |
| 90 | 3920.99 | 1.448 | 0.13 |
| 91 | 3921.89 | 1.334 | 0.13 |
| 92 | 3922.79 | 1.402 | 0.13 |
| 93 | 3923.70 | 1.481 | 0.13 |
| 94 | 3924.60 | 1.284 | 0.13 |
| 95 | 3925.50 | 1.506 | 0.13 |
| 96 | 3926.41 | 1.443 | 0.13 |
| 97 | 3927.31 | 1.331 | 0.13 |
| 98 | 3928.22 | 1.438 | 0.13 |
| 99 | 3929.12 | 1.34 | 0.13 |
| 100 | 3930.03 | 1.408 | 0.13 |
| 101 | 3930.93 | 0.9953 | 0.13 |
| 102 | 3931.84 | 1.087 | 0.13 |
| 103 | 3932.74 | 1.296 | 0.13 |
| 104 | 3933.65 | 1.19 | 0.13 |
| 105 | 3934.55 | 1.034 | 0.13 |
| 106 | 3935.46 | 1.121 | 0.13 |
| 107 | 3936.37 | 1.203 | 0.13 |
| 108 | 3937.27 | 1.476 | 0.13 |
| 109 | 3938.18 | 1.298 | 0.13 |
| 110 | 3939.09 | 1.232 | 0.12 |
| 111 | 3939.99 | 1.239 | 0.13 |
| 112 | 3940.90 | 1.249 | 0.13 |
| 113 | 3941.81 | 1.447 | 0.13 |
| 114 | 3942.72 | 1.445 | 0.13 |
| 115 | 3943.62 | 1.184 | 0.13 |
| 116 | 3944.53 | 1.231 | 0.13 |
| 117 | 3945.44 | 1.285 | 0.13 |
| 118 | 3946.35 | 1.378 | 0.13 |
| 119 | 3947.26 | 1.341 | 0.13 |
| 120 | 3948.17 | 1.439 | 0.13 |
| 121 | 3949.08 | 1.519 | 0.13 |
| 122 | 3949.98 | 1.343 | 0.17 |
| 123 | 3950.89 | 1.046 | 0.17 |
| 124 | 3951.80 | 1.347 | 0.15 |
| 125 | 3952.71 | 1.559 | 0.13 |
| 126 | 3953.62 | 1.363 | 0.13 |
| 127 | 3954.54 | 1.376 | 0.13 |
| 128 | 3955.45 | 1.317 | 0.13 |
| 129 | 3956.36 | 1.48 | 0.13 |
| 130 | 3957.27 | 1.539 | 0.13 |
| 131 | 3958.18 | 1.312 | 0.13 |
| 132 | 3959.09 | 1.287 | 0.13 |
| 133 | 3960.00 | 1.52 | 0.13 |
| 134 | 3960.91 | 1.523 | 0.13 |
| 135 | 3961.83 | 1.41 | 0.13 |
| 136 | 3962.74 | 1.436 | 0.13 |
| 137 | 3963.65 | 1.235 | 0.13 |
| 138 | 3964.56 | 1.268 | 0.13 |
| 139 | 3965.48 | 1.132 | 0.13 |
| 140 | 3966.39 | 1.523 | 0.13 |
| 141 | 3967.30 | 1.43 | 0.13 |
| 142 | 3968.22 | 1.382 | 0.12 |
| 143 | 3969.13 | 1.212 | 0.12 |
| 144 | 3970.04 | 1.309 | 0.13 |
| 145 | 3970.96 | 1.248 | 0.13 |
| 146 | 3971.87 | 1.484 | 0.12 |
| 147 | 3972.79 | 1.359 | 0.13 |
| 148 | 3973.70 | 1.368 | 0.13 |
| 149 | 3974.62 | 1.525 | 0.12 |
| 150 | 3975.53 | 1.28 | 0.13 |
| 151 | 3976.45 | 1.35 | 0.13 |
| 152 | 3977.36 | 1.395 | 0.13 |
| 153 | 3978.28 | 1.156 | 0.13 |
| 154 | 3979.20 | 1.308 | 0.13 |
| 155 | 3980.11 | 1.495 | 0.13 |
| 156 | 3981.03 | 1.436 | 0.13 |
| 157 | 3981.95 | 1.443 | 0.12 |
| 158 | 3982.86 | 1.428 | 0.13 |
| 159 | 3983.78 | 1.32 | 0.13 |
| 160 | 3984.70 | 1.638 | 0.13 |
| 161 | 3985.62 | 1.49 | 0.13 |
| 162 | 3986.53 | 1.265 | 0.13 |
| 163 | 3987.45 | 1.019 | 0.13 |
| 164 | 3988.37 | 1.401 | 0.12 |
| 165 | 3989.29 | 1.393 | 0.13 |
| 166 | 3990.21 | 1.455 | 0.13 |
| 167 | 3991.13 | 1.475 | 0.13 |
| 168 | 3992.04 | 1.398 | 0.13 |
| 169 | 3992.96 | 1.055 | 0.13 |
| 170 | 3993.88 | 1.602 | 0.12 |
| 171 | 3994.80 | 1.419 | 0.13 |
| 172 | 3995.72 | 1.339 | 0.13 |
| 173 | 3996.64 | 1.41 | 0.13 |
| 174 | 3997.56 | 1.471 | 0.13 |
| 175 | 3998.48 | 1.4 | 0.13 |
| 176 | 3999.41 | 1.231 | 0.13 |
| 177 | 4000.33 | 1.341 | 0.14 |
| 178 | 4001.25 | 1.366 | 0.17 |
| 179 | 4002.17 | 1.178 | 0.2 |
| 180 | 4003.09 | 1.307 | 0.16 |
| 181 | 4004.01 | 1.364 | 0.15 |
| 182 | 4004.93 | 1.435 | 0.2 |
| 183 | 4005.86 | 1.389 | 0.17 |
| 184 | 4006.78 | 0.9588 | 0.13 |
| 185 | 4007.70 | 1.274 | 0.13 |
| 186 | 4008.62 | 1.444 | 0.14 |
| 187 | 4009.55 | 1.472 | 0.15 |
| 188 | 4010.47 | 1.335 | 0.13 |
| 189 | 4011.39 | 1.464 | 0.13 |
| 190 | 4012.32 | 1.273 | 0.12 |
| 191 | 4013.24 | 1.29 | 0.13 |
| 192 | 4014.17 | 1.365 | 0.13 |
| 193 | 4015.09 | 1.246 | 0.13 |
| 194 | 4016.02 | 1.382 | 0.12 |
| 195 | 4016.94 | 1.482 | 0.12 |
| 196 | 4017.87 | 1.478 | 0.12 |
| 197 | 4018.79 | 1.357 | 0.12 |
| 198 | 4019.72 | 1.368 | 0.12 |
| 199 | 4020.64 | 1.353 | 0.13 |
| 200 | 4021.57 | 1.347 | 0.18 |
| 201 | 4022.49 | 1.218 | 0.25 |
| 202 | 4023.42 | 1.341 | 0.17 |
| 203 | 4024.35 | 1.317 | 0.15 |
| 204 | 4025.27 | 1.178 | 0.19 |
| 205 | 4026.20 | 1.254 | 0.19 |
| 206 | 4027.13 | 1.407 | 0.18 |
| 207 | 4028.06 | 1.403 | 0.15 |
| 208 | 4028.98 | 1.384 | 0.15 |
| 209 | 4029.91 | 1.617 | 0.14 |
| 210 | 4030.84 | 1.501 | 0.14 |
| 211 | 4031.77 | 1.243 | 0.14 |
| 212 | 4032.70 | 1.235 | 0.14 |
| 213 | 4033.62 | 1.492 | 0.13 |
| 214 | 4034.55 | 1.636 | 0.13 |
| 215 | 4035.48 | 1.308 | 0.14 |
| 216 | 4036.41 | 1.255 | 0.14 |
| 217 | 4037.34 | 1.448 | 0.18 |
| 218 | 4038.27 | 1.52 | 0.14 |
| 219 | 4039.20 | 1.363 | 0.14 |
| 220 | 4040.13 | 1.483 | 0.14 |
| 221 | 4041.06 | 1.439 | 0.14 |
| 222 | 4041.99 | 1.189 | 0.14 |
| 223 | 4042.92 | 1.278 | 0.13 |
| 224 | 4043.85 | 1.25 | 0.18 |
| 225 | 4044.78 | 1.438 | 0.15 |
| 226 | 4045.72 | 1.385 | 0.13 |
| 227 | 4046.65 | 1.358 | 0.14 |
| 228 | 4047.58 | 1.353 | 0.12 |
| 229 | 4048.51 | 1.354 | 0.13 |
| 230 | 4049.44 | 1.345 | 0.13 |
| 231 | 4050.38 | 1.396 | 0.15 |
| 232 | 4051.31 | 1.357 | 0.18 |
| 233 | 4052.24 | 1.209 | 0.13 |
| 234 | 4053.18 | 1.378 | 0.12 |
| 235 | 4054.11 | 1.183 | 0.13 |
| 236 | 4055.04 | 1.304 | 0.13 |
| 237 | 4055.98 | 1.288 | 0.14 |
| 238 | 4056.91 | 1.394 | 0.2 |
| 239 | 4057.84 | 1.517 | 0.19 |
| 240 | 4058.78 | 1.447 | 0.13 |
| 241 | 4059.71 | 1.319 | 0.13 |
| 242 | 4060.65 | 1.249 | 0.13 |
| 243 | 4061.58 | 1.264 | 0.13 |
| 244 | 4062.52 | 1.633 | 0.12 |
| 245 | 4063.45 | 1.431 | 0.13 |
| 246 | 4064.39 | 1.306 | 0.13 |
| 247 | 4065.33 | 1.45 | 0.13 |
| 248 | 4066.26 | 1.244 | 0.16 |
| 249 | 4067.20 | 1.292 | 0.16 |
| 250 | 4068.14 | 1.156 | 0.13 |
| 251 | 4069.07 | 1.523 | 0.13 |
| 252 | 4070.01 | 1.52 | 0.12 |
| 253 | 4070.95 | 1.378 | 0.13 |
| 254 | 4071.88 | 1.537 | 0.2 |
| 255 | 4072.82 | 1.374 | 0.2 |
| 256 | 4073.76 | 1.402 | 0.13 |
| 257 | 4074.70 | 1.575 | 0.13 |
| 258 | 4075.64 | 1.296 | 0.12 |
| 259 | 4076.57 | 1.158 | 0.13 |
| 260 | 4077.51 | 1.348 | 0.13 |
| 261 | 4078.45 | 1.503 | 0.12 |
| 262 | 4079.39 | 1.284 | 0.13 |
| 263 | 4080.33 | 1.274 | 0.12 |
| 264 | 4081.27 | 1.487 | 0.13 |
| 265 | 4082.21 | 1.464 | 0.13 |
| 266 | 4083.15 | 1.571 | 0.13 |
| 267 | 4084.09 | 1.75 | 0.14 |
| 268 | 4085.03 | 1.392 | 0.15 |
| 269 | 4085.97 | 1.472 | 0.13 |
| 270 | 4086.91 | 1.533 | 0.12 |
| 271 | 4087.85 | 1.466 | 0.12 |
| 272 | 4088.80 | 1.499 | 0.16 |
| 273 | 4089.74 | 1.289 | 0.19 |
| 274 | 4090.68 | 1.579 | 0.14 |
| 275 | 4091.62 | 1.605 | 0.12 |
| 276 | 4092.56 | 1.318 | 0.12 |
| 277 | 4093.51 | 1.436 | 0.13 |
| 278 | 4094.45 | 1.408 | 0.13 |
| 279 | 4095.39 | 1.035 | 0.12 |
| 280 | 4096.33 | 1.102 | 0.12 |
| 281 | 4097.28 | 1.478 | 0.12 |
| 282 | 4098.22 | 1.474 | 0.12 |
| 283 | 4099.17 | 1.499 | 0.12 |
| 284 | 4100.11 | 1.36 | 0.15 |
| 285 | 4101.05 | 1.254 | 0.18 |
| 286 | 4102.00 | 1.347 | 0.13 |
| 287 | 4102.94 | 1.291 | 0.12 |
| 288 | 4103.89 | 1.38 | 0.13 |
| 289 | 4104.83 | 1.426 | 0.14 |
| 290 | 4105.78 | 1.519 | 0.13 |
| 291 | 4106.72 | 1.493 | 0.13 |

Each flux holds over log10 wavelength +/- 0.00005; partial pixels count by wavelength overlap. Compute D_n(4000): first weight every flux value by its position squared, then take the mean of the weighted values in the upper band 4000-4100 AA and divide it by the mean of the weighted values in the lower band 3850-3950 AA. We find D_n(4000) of 1.07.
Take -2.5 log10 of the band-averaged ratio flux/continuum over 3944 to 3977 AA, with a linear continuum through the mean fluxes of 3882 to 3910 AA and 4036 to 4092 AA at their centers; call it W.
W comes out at 0.03 mag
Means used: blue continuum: 1.41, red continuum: 1.39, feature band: 1.37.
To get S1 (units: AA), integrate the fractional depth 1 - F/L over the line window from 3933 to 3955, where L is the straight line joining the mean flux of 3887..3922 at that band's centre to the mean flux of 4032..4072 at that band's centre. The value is 1.9 AA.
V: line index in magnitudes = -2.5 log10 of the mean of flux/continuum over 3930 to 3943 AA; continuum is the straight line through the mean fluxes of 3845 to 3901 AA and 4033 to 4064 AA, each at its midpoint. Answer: 0.13 mag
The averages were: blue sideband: 1.41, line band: 1.24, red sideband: 1.37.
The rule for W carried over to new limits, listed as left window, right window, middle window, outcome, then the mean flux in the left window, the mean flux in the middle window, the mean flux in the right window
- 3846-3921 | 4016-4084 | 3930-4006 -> 0.04 mag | 1.42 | 1.34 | 1.38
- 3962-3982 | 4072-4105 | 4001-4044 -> 0.02 mag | 1.35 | 1.36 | 1.4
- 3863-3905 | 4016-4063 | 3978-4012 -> 0.01 mag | 1.41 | 1.36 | 1.37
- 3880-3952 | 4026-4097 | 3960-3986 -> 0.00 mag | 1.38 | 1.38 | 1.39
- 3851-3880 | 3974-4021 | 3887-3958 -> -0.01 mag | 1.39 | 1.39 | 1.36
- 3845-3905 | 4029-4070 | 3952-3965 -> -0.01 mag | 1.41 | 1.4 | 1.37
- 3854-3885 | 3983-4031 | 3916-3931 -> -0.03 mag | 1.38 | 1.41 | 1.36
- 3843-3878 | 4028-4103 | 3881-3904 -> -0.01 mag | 1.41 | 1.43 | 1.39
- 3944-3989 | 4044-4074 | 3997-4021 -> 0.02 mag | 1.37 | 1.35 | 1.37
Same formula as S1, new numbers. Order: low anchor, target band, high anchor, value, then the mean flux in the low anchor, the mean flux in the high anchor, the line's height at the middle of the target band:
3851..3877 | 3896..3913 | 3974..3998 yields -0.5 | 1.4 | 1.38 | 1.39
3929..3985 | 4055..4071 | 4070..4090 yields 0.5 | 1.34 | 1.43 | 1.42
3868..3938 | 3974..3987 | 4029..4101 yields 0.0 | 1.4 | 1.39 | 1.4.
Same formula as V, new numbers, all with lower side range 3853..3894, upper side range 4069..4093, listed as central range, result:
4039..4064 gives 0.065 mag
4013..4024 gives 0.062 mag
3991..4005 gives 0.054 mag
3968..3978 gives 0.055 mag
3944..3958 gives 0.039 mag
